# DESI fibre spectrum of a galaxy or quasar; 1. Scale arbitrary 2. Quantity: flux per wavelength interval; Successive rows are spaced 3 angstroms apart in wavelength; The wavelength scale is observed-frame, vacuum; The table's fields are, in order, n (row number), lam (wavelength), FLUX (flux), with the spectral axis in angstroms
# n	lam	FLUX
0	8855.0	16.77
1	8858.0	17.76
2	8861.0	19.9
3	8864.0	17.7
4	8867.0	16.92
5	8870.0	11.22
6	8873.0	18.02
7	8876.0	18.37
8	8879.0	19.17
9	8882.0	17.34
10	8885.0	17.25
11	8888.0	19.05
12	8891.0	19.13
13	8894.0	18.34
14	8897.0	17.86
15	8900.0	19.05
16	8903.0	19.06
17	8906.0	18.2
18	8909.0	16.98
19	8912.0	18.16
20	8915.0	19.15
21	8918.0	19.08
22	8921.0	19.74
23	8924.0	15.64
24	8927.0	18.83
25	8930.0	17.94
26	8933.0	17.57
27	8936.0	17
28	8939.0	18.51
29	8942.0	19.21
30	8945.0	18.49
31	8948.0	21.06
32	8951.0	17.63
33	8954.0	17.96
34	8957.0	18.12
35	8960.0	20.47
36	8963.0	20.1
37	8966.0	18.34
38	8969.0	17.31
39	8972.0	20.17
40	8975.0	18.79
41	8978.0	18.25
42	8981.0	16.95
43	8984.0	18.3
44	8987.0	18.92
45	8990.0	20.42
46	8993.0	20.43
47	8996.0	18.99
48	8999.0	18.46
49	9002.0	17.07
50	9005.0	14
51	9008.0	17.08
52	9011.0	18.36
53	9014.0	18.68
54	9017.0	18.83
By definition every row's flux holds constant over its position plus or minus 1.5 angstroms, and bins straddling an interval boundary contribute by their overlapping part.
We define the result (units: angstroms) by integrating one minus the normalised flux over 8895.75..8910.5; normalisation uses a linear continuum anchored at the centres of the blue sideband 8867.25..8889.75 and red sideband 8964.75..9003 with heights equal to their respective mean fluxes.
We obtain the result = -0.58 angstroms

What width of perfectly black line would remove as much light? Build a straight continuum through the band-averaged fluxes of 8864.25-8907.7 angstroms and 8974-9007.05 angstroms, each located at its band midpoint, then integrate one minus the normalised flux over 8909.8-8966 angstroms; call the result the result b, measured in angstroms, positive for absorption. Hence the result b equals -1.8 angstroms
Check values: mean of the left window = 17.8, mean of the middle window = 18.6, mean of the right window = 18.2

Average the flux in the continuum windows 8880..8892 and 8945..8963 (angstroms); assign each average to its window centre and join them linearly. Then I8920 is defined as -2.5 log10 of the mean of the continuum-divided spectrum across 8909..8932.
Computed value 0.023 mag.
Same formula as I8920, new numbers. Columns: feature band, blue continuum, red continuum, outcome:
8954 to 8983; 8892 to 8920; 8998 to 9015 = -0.06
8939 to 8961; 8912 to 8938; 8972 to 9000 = -0.03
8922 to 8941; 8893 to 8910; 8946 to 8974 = 0.06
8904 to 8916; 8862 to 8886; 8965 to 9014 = -0.04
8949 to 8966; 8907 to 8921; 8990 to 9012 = -0.04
